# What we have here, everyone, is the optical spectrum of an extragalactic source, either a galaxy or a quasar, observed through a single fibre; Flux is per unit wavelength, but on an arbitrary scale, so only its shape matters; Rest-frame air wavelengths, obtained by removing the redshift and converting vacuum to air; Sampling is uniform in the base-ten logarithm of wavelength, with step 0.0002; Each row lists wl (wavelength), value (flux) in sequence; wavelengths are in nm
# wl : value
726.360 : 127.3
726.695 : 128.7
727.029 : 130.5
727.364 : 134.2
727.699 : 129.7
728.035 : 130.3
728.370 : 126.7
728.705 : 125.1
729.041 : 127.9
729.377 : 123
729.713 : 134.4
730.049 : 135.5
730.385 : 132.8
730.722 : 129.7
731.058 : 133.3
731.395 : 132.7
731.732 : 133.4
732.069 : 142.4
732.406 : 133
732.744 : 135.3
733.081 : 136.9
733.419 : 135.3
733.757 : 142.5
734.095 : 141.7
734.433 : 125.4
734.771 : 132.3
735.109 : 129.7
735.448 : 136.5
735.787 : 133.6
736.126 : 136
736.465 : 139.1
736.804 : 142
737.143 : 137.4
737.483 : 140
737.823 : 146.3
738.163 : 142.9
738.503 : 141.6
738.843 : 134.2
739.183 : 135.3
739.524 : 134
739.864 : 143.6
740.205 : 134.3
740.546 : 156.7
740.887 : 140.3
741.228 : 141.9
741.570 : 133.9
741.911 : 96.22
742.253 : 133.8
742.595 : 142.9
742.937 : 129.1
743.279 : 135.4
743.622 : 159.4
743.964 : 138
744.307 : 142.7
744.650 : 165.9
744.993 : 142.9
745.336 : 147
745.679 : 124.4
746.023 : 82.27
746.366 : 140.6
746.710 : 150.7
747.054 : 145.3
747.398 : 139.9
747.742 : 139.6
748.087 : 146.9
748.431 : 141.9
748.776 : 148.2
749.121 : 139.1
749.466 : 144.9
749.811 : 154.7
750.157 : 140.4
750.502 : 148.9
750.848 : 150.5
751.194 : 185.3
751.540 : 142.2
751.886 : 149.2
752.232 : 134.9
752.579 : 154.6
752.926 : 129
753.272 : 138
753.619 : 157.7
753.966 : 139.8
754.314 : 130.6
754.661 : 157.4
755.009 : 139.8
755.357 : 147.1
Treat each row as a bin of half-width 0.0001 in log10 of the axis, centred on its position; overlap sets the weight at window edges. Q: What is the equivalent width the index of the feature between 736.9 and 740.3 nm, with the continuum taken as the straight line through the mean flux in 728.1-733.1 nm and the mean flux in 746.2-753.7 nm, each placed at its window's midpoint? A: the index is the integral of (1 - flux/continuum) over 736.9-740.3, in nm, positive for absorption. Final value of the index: -0.03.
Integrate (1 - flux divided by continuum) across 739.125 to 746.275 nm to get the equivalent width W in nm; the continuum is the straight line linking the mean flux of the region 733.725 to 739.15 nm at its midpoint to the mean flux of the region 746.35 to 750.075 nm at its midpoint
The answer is 0.25 nm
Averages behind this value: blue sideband 137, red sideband 145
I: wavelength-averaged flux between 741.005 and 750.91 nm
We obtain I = 139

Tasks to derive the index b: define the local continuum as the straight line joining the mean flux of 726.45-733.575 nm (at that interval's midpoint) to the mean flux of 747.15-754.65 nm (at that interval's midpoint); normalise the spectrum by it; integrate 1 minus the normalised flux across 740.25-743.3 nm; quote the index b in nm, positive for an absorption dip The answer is 0.12 nm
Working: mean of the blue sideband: 132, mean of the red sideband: 146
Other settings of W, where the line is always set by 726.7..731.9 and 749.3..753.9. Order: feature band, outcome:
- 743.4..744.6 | -0.050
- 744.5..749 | 0.153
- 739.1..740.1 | 0.008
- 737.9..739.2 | -0.014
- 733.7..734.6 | -0.010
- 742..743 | 0.059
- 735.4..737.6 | -0.025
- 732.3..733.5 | -0.016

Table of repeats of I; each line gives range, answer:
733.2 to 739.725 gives 137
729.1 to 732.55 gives 133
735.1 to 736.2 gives 134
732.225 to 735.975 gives 135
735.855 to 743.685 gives 138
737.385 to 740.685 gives 141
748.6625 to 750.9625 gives 147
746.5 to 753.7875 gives 147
